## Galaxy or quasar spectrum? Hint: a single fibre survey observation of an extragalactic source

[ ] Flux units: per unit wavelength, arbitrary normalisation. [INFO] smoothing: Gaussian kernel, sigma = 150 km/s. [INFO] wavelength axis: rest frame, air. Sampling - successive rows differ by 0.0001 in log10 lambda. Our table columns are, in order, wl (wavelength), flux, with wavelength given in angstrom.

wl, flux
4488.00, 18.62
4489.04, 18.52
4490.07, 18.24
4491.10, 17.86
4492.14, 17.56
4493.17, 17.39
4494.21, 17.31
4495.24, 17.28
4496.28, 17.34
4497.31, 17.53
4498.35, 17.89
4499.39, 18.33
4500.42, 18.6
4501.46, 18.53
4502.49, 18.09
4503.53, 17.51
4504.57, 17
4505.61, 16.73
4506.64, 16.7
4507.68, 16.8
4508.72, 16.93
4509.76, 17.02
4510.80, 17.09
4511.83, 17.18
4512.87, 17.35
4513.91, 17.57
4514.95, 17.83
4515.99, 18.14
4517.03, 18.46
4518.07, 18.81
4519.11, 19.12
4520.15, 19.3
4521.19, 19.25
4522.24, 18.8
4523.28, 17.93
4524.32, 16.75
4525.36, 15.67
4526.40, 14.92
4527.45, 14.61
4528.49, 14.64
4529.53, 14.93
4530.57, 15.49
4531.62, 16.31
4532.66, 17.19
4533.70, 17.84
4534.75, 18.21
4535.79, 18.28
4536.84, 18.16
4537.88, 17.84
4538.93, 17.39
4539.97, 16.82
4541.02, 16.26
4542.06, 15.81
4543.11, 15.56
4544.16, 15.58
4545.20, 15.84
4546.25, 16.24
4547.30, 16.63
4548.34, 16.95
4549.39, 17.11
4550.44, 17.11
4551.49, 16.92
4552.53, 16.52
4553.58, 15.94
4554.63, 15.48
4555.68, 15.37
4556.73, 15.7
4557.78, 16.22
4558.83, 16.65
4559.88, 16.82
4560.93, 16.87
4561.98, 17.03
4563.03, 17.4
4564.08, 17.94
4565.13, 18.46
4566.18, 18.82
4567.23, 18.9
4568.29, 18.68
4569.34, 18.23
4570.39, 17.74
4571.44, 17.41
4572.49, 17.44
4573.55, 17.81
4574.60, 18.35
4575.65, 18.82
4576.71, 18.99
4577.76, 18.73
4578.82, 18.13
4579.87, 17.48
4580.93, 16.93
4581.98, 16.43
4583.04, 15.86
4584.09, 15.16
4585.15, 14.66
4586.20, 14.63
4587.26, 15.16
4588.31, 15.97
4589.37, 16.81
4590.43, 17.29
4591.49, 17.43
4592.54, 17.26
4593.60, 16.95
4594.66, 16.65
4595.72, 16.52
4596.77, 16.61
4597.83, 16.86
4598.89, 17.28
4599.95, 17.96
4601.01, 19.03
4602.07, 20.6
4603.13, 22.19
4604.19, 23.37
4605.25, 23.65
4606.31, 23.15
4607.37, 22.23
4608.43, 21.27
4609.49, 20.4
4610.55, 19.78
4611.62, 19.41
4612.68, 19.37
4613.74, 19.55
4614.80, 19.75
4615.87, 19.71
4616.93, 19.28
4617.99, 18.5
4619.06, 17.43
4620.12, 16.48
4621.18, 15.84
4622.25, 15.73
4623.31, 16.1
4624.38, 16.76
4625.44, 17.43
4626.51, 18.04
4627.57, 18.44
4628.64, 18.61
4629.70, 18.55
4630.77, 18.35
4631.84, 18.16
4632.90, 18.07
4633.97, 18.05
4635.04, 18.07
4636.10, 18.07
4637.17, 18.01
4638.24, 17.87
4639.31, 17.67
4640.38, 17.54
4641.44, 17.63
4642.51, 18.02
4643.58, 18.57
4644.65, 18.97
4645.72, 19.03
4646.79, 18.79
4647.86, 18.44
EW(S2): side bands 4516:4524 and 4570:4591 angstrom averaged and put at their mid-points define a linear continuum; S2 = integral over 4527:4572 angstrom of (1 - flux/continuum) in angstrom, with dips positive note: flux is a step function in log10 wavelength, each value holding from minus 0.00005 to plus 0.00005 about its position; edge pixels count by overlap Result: 2.5 angstrom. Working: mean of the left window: 18.7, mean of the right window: 17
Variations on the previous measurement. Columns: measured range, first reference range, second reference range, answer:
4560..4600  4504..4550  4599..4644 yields 1.8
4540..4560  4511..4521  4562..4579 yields 2.1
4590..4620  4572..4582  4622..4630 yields -2.6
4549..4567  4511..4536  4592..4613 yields 1.4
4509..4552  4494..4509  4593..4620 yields 2.4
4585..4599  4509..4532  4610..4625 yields 1.1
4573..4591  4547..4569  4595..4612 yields 1.6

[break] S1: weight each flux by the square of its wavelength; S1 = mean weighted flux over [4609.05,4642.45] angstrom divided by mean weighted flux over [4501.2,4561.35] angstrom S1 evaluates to 1.12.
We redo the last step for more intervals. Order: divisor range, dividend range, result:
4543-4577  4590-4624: 1.12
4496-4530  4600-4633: 1.16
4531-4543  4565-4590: 1.02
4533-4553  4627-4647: 1.12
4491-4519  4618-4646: 1.07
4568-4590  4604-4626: 1.14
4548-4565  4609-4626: 1.12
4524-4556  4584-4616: 1.17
